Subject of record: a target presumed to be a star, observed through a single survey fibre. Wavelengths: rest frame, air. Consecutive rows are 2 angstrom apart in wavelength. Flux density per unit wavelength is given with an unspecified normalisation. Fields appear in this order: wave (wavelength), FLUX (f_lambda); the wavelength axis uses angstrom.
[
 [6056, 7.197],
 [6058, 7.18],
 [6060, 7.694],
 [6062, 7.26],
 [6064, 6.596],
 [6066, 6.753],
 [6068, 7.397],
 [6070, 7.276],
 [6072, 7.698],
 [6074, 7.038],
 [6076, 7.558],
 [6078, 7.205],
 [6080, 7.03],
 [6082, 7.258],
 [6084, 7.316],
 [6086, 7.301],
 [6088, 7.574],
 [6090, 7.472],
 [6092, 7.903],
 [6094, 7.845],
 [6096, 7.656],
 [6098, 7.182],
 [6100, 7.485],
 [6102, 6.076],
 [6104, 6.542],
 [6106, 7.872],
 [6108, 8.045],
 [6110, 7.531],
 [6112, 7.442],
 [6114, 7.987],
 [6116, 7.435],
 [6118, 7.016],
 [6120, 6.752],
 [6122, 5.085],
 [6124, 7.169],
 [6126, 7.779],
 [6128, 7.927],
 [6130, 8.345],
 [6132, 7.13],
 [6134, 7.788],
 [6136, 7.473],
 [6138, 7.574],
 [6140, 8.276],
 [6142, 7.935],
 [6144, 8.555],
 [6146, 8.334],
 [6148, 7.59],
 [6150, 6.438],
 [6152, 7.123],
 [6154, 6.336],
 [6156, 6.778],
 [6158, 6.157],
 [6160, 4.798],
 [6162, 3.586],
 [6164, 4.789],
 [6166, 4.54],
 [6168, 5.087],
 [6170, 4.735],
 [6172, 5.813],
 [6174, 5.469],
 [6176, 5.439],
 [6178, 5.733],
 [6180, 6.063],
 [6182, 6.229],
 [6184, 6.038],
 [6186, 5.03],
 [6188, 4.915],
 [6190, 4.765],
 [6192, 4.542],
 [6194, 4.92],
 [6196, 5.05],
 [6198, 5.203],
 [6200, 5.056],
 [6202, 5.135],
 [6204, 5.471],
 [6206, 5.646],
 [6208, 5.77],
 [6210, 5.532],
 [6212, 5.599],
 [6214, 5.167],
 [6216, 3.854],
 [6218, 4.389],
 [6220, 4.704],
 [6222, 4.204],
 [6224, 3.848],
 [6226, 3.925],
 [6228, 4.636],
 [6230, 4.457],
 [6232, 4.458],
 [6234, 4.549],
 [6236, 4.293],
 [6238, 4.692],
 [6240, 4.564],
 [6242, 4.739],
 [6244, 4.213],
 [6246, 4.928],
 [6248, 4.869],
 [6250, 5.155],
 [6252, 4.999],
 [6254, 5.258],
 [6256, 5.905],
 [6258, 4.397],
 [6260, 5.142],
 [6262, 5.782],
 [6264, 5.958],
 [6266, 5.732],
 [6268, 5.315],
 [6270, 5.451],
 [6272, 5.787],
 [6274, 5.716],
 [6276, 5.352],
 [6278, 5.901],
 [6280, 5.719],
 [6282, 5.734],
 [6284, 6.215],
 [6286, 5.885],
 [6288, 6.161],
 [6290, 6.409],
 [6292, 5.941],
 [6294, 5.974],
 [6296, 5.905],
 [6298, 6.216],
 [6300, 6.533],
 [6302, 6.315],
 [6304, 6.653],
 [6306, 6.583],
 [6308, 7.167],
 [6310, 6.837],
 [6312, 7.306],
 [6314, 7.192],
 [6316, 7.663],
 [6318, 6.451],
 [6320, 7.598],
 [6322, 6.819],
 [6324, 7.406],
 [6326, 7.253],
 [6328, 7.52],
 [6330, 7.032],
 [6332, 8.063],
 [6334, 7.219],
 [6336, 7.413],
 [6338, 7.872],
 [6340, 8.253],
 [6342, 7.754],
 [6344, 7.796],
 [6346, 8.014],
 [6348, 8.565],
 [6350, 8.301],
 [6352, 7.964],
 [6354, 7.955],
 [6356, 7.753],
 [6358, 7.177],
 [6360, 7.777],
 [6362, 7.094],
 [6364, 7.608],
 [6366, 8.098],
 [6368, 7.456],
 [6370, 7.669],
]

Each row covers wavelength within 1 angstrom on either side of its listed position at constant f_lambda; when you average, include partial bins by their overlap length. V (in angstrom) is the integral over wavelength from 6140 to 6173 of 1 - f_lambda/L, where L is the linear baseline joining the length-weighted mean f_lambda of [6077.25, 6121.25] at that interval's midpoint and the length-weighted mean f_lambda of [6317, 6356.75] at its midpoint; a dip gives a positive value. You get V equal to 5.30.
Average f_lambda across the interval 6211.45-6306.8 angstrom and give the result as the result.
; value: 5.29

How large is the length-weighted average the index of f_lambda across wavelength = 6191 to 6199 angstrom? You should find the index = 4.93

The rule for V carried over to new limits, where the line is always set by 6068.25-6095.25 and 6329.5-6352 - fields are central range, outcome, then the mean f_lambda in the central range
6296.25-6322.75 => 3.3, 6.84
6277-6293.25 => 3.7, 6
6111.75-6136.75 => 0.6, 7.33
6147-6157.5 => 1.0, 6.82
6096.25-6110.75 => 0.4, 7.26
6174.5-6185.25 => 2.5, 5.86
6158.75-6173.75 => 5.4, 4.82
